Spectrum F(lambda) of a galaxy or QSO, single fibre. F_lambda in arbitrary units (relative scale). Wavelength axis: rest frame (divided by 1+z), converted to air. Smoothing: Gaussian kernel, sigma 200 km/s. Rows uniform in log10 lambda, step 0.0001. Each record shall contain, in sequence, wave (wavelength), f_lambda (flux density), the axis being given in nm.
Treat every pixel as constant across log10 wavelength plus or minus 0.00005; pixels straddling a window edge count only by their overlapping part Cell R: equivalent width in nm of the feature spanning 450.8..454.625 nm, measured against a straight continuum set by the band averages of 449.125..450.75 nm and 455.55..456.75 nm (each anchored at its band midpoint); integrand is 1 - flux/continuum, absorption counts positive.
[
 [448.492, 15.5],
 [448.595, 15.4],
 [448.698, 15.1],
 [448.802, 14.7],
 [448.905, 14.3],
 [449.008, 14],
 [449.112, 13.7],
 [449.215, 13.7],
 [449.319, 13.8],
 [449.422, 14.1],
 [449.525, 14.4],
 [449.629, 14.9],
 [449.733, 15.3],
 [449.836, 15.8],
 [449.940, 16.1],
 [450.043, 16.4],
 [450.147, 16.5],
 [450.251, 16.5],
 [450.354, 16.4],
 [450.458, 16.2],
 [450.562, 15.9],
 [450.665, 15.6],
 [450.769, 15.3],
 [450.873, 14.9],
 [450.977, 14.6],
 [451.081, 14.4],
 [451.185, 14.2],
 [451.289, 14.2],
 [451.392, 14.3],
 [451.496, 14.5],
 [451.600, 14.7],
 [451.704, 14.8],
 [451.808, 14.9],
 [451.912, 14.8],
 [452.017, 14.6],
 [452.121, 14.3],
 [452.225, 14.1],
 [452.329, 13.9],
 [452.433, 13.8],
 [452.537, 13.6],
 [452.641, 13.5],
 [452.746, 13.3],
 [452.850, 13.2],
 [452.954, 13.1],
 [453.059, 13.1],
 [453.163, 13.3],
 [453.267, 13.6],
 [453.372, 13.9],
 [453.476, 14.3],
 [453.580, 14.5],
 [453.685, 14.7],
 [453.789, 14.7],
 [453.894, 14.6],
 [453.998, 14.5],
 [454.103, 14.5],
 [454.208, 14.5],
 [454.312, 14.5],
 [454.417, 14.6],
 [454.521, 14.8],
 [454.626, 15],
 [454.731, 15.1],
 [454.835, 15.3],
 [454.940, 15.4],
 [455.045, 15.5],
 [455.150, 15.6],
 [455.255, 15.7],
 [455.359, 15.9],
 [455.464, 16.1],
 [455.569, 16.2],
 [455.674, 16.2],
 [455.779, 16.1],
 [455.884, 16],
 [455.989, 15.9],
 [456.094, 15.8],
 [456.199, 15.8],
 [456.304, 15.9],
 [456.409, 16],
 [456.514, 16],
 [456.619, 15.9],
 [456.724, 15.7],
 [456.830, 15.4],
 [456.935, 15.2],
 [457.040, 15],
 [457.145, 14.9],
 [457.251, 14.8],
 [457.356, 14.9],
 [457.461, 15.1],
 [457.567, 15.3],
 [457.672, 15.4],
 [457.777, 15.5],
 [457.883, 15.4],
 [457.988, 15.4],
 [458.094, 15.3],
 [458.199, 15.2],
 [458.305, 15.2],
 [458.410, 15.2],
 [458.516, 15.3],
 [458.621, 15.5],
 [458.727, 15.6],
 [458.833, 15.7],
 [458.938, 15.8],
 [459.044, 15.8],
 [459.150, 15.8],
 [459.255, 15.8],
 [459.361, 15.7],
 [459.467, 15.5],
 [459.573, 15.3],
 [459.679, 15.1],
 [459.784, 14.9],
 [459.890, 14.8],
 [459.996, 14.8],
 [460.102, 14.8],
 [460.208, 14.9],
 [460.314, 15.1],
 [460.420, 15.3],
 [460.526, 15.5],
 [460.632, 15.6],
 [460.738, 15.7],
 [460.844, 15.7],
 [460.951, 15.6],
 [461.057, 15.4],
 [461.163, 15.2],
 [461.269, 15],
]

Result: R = 0.35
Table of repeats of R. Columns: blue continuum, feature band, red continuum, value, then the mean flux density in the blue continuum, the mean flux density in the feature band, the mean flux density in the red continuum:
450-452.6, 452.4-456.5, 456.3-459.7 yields 0.09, 14.9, 14.8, 15.4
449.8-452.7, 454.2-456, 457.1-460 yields -0.04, 14.9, 15.5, 15.3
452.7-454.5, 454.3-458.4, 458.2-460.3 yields -0.22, 14.1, 15.5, 15.3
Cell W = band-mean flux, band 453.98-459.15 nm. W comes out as 15.4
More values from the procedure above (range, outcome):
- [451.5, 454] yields 14.1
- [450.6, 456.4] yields 14.7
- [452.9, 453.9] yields 13.9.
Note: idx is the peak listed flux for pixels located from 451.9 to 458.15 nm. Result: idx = 16.2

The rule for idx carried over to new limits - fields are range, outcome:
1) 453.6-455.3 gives 15.7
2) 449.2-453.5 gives 16.5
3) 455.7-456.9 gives 16.1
